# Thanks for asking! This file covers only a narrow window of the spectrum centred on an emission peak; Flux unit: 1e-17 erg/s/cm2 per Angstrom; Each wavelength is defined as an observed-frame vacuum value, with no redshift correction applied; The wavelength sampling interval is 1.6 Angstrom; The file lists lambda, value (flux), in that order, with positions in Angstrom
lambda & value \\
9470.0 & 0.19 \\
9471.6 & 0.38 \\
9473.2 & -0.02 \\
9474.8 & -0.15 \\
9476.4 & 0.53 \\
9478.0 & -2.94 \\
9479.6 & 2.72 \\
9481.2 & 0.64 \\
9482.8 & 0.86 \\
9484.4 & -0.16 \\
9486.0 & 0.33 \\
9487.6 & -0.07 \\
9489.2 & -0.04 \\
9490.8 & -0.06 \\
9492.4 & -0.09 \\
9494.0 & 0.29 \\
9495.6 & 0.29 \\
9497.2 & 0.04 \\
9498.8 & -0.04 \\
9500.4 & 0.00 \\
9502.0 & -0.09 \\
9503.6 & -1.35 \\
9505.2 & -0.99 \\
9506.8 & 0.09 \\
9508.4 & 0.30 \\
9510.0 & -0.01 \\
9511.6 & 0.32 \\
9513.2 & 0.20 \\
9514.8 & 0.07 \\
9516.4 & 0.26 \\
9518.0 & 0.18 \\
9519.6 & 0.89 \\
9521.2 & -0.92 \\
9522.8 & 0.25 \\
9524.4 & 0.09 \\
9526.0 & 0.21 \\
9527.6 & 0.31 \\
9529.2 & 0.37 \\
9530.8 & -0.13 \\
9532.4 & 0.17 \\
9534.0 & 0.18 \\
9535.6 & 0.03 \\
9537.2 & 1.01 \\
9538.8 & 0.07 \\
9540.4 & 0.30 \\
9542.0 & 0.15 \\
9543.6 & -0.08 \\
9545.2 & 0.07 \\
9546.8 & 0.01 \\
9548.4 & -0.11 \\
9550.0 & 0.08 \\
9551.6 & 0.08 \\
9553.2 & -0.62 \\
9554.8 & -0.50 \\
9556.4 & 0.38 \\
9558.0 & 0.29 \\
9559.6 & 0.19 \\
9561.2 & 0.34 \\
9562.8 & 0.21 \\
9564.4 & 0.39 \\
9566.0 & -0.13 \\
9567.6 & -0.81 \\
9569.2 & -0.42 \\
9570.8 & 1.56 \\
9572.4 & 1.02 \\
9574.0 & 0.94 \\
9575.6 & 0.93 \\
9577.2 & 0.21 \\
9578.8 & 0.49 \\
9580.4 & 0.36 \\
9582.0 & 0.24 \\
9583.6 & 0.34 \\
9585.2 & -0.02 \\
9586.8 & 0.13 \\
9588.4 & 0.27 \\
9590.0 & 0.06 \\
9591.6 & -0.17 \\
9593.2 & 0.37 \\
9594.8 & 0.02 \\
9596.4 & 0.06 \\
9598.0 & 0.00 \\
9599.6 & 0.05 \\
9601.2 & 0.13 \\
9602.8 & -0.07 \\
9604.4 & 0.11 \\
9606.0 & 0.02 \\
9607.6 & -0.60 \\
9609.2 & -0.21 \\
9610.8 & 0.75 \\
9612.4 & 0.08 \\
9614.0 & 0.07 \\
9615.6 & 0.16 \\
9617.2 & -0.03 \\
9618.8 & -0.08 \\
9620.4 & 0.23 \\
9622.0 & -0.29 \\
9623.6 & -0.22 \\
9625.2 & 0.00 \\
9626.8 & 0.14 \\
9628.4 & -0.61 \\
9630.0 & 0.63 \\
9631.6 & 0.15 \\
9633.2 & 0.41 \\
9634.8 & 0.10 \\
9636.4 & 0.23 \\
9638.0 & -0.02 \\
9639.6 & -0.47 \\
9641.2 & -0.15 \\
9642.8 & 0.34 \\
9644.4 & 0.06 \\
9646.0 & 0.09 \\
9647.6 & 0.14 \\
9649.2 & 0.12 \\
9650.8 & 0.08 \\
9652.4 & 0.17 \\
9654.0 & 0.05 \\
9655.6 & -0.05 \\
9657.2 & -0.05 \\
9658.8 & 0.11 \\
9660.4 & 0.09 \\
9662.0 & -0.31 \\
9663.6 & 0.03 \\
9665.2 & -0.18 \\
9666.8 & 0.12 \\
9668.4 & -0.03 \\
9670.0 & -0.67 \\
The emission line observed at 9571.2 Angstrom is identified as [O III]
